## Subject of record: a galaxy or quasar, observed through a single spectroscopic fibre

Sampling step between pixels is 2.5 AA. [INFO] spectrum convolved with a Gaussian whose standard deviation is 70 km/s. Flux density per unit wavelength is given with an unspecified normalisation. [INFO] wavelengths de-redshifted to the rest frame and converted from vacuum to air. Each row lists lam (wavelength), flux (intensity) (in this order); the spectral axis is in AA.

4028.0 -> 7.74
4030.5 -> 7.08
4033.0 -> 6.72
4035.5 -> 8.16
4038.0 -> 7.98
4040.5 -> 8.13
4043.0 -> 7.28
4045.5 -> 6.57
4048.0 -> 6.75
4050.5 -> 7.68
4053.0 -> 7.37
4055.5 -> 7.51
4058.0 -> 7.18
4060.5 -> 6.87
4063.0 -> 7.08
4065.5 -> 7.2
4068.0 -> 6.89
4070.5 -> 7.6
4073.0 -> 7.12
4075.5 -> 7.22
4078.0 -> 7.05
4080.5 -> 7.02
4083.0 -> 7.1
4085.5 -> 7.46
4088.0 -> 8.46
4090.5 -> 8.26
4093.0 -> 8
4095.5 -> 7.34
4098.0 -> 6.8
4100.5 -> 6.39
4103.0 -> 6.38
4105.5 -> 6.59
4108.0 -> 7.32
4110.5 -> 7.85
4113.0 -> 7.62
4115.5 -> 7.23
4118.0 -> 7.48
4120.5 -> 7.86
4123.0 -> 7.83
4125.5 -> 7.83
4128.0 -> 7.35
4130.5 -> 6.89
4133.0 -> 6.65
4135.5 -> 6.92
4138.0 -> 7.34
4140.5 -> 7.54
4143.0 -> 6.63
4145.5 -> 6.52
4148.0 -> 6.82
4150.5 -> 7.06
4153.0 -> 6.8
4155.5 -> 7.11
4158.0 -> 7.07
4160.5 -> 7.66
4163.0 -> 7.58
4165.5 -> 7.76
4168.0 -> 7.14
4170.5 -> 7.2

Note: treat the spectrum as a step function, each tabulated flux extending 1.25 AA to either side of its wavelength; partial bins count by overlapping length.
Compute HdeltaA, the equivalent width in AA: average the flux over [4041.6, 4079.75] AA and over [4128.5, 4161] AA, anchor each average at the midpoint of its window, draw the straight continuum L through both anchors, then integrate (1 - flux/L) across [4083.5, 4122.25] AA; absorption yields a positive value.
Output -1.8 AA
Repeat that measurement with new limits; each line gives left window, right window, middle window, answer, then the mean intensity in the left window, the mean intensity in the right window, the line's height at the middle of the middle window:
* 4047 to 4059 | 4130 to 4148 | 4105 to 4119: -0.7 AA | 7.31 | 6.92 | 7.04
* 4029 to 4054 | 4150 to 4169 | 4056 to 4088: 0.6 AA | 7.38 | 7.28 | 7.35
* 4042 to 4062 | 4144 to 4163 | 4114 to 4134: -0.9 AA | 7.15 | 7.04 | 7.07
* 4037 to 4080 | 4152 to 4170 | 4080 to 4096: -1.0 AA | 7.26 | 7.31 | 7.27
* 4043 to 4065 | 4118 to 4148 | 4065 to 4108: -0.4 AA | 7.14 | 7.21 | 7.17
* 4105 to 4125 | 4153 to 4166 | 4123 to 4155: 1.6 AA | 7.52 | 7.36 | 7.43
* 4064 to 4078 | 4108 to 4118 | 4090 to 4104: 0.5 AA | 7.19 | 7.53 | 7.4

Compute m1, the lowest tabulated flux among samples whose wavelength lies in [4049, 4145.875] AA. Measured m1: 6.38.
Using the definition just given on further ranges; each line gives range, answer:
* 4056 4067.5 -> 6.87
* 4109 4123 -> 7.23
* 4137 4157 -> 6.52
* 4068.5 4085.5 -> 7.02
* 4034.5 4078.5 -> 6.57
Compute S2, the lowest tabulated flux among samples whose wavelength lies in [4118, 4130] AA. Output 7.35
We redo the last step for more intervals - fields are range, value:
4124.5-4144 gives 6.63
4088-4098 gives 6.8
